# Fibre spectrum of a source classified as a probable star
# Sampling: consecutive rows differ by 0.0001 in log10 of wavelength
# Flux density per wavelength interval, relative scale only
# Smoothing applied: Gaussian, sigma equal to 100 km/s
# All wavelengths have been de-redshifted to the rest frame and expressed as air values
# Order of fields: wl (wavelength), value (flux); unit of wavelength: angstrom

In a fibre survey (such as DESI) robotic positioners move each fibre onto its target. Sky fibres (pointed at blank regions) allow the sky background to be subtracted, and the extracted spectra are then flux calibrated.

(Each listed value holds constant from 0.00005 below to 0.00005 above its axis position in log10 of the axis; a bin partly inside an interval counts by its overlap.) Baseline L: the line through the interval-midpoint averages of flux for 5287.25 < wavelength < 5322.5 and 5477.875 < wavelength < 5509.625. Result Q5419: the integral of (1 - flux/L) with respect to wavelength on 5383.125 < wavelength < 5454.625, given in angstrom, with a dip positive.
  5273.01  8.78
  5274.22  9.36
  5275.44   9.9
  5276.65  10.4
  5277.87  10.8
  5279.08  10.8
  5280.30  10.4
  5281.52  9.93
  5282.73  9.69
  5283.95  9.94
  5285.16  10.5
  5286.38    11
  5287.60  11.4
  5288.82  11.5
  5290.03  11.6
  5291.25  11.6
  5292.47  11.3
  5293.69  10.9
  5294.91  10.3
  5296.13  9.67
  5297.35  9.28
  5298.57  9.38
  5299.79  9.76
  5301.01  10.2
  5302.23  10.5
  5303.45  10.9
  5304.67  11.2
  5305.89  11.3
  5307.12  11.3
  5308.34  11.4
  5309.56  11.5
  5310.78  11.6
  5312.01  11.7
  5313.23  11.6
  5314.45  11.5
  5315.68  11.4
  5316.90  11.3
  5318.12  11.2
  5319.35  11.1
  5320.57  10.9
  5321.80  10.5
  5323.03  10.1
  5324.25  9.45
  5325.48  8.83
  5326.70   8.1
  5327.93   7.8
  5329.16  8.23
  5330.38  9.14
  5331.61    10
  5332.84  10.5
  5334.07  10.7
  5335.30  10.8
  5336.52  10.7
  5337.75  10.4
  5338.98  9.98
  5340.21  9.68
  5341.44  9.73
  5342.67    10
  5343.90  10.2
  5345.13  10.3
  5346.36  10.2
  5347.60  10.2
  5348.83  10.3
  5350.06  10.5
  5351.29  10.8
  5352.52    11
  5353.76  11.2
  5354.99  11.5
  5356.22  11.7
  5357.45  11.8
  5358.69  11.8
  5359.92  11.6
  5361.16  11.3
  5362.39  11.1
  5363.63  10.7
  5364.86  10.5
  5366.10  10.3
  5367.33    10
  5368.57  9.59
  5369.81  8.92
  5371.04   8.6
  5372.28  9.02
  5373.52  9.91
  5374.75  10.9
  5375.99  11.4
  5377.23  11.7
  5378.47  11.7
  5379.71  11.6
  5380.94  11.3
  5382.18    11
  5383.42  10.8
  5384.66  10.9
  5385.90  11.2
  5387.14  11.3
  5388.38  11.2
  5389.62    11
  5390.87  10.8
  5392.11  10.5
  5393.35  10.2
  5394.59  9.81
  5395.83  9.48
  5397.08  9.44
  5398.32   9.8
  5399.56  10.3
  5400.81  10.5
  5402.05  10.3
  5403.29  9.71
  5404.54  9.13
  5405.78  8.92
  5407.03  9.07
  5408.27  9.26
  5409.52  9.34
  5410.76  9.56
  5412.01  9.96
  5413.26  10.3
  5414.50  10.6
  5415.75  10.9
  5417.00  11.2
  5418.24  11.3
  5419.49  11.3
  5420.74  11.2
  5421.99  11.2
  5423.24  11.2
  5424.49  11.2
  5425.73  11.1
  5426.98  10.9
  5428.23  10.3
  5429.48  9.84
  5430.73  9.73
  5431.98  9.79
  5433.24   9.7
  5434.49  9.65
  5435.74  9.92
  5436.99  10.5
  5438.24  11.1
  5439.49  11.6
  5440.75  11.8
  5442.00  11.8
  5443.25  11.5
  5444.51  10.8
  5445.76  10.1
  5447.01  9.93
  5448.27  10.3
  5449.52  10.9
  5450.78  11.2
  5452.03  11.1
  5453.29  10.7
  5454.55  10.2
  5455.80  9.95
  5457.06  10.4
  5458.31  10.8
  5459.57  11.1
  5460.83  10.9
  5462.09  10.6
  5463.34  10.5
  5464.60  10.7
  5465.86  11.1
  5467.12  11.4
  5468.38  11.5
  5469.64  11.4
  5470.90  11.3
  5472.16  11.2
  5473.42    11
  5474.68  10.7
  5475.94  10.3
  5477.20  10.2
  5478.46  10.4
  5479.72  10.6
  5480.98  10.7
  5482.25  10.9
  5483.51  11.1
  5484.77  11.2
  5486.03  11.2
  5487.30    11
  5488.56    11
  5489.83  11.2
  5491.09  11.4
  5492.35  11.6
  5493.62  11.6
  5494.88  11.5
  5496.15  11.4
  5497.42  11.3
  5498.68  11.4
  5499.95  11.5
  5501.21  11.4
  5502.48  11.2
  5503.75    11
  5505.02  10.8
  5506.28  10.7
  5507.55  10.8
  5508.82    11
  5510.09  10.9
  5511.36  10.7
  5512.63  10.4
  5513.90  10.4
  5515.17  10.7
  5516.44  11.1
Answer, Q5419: 3.7 angstrom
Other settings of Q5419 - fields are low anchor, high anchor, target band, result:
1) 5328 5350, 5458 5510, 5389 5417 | 1.31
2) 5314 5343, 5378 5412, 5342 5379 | -1.61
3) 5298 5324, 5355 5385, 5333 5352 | 0.96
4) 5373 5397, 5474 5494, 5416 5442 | 0.32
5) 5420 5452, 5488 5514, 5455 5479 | 0.20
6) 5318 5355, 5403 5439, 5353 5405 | -2.17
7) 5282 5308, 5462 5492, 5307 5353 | 1.39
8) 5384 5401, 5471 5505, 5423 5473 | 0.35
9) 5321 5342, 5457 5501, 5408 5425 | -0.26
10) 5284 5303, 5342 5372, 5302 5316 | -1.02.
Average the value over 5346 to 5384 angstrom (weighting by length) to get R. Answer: 10.7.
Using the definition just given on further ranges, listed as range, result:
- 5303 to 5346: 10.4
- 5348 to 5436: 10.5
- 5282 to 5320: 10.9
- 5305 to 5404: 10.5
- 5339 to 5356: 10.4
